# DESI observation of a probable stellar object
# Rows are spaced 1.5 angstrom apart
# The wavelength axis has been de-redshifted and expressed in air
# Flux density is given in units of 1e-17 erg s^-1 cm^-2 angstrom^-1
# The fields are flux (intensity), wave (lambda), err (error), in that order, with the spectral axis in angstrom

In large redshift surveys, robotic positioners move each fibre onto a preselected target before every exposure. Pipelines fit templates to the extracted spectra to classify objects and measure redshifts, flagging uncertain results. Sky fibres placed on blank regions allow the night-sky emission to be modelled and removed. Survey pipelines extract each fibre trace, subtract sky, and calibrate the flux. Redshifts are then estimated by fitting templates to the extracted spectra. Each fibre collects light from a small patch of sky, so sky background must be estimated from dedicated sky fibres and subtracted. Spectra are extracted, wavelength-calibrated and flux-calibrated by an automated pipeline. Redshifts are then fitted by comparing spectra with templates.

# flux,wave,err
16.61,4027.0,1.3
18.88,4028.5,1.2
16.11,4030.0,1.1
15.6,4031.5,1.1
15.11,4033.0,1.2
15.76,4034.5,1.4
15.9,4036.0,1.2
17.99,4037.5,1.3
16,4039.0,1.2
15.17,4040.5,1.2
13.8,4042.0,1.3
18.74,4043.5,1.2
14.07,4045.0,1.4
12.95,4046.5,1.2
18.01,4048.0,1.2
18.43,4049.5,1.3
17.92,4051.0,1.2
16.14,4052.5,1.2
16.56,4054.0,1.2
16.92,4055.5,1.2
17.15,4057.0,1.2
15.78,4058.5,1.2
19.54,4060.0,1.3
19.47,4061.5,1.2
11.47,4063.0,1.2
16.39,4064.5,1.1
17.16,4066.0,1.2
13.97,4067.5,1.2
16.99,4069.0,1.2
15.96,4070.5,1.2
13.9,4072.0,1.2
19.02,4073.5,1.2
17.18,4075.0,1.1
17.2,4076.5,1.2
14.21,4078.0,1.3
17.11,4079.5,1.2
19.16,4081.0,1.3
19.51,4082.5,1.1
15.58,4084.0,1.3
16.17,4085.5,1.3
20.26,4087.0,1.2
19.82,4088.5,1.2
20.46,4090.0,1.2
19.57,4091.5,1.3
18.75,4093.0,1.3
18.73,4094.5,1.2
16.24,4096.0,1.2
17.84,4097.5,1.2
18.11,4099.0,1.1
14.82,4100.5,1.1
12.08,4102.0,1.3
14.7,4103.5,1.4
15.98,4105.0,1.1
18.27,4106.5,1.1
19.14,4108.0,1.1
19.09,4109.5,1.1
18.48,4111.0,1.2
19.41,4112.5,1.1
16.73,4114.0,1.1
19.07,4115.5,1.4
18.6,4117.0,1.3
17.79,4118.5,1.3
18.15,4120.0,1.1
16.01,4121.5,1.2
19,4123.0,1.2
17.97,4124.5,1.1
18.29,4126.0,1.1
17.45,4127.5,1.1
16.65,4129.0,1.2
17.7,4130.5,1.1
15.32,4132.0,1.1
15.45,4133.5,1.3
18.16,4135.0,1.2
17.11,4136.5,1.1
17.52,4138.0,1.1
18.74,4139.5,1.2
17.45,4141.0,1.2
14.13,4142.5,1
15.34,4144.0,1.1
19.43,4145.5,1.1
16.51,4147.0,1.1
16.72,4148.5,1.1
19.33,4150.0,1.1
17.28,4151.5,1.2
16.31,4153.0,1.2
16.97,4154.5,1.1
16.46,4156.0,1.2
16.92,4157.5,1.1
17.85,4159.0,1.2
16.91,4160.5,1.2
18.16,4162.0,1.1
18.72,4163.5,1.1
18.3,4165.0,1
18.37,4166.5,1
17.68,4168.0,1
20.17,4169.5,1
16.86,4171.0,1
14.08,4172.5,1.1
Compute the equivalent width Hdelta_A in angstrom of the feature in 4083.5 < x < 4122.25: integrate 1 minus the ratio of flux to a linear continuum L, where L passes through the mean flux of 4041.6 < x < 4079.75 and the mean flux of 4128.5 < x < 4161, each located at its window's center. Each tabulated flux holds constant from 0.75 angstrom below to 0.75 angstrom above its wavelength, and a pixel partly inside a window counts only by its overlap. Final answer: -2.3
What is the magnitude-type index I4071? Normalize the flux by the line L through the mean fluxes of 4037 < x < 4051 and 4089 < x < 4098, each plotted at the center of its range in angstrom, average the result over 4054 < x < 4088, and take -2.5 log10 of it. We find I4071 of 0.044 mag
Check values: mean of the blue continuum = 16.2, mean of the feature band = 16.8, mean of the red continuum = 18.7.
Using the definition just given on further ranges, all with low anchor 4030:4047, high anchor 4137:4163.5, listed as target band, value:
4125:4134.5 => 0.00 mag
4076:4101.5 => -0.09 mag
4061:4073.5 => 0.02 mag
